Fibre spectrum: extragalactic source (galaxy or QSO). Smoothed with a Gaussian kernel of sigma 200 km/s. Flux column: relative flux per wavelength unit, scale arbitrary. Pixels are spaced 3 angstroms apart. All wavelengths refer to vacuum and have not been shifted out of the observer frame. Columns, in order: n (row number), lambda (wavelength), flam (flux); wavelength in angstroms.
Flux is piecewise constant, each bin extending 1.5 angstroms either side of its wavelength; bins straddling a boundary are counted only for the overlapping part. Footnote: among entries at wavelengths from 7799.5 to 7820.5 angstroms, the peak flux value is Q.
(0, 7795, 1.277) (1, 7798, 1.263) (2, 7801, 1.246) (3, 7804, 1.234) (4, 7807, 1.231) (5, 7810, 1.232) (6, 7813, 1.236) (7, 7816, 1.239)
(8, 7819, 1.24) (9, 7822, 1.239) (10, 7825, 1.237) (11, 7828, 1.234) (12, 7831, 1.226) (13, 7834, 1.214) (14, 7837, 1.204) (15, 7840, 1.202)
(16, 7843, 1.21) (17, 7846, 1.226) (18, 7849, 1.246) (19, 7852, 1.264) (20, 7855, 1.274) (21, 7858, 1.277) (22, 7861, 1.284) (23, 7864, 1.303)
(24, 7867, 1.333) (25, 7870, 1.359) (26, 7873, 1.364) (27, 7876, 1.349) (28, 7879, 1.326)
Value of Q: 1.246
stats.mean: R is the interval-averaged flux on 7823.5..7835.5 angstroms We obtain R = 1.23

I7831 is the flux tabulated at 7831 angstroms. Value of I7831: 1.226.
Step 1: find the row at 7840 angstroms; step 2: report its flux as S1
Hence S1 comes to 1.202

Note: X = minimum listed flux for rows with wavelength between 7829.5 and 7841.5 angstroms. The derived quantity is 1.202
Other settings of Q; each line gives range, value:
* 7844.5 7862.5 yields 1.284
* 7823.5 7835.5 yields 1.237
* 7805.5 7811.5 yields 1.232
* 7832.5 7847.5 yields 1.226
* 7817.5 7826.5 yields 1.24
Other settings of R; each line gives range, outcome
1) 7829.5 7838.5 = 1.21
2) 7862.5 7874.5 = 1.34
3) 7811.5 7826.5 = 1.24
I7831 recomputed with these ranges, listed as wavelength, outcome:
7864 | 1.303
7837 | 1.204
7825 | 1.237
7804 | 1.234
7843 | 1.21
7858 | 1.277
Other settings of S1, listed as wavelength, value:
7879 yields 1.326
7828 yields 1.234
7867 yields 1.333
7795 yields 1.277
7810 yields 1.232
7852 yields 1.264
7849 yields 1.246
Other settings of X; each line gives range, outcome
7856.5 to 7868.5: 1.277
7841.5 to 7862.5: 1.21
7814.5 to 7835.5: 1.214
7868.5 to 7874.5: 1.359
